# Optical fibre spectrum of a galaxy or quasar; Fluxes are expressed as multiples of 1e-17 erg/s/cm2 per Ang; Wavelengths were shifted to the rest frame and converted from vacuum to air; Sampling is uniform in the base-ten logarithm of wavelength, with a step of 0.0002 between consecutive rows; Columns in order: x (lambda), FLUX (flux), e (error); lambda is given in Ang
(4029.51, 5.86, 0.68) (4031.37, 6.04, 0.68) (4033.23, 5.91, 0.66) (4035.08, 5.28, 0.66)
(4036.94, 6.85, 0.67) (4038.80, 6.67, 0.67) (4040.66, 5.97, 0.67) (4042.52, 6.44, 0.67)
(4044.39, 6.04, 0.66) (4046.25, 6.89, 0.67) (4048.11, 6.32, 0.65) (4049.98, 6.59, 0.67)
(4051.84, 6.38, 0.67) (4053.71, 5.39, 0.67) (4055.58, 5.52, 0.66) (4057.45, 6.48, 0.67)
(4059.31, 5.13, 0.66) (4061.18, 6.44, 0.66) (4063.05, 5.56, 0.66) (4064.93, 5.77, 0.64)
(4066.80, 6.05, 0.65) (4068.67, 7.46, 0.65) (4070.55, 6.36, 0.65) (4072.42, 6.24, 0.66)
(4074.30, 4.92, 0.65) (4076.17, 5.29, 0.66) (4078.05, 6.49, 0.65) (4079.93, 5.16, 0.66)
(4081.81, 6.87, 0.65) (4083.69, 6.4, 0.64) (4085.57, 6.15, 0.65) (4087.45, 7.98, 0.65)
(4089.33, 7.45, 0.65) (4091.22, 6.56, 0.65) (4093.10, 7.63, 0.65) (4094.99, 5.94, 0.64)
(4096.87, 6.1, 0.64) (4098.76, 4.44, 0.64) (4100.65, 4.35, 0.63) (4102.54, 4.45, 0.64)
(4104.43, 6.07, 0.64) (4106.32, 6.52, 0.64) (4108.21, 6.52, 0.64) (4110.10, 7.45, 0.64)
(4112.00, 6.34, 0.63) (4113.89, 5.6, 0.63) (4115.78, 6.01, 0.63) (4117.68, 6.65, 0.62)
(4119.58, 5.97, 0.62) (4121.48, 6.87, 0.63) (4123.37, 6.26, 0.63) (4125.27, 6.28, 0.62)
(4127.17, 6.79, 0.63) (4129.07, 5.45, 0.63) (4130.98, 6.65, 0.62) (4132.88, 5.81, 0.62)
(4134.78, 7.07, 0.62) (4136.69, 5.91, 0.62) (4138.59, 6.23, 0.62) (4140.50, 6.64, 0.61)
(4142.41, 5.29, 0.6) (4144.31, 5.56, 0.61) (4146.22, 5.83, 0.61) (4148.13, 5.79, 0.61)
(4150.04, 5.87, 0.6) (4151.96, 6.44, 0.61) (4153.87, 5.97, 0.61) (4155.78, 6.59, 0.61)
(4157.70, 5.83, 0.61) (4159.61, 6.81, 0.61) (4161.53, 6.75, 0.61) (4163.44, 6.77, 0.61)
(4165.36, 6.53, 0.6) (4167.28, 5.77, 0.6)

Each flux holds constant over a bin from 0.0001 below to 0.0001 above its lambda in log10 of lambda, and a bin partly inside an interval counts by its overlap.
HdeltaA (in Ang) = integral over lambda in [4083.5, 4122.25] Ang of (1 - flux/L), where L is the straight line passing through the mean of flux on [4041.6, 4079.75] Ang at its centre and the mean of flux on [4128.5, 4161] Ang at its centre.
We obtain -1.02 Ang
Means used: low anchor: 6.07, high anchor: 6.12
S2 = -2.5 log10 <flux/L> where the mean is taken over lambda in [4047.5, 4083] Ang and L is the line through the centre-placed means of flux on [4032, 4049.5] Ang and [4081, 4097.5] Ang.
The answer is 0.09 mag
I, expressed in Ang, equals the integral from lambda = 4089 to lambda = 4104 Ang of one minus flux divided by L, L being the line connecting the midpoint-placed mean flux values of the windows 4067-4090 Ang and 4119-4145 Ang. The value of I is 1.22 Ang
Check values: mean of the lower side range 6.38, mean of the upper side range 6.21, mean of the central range 5.8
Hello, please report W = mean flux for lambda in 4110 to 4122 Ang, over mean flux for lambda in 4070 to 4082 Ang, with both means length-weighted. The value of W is 1.08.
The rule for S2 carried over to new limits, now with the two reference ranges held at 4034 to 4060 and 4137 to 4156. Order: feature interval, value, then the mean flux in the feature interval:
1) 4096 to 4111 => 0.061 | 5.73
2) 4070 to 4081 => 0.068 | 5.74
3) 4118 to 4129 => -0.059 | 6.37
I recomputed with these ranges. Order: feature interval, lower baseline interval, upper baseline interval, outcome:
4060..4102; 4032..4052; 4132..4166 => 0.8 Ang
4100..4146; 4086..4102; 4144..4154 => -0.3 Ang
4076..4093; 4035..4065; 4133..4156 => -1.3 Ang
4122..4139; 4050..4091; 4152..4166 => 0.2 Ang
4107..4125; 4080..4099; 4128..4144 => -0.3 Ang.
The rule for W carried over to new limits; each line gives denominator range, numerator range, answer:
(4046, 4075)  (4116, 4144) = 1.03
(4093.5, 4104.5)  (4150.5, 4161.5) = 1.20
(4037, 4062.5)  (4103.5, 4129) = 1.03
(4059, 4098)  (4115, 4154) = 0.98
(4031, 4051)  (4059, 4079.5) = 0.95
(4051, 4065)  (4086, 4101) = 1.09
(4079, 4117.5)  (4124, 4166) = 1.00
